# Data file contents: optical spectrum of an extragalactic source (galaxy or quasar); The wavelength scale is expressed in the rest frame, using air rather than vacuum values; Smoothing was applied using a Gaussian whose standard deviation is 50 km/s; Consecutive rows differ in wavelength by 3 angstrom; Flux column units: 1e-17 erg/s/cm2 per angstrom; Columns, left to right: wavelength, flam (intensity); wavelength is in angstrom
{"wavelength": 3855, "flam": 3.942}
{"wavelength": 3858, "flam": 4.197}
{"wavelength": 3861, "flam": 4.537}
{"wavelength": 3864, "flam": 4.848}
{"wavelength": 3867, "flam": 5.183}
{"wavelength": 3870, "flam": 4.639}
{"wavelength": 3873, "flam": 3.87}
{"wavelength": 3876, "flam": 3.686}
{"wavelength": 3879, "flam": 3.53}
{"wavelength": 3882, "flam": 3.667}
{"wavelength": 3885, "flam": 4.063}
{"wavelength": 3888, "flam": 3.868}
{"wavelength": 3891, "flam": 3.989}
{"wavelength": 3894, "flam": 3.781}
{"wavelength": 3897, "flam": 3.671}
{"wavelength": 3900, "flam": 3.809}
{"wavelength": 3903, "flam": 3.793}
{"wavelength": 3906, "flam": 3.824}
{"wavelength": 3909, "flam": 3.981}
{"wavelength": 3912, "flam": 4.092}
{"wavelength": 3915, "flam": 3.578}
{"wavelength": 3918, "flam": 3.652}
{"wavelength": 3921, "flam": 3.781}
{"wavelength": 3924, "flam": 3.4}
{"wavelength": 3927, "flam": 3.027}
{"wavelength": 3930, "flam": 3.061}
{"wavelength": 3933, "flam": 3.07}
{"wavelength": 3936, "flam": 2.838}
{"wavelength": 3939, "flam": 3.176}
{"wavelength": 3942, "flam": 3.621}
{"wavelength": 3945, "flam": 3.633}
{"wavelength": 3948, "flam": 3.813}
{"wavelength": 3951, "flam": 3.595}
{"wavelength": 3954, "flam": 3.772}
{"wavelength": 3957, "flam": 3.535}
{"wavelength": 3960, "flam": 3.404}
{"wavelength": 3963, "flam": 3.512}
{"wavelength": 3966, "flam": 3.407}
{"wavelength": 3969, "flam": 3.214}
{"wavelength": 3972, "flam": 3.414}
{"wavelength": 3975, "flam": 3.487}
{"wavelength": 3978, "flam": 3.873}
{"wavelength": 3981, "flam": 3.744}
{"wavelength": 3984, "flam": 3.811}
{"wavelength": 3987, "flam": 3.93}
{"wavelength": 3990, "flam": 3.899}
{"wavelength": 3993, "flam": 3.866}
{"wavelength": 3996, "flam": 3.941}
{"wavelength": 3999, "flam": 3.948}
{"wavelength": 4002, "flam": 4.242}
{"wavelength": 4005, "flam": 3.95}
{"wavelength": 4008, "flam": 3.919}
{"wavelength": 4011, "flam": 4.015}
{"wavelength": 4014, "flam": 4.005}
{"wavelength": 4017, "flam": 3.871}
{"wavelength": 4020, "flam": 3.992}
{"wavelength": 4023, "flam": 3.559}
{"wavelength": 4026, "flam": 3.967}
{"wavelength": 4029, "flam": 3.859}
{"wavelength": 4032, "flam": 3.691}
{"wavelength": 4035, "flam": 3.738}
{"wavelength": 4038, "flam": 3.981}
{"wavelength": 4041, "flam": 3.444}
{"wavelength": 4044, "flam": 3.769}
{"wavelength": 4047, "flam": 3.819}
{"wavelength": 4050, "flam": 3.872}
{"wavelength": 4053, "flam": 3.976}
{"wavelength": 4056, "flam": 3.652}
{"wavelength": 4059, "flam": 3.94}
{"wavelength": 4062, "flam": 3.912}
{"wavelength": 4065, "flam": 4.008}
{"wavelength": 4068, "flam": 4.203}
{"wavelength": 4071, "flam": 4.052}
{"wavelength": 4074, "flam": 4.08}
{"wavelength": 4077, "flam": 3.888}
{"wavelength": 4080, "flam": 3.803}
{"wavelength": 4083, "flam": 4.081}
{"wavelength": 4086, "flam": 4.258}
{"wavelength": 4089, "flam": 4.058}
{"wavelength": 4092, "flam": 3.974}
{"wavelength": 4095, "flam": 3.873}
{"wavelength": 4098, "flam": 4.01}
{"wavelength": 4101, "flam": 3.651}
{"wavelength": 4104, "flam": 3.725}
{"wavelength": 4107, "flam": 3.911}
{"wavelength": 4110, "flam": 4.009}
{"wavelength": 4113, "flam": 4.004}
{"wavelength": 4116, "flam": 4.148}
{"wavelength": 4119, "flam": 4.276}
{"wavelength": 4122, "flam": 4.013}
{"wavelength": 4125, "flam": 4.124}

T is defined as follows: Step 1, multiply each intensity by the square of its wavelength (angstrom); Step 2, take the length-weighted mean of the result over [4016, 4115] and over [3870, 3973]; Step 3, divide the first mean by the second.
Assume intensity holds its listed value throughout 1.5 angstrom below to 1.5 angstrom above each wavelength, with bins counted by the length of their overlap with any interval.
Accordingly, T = 1.16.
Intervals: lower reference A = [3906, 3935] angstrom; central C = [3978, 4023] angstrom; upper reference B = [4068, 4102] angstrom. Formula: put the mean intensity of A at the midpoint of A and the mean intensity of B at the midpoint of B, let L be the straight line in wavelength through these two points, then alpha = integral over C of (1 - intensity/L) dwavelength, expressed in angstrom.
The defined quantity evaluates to -2.1 angstrom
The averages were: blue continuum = 3.52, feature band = 3.92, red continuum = 3.99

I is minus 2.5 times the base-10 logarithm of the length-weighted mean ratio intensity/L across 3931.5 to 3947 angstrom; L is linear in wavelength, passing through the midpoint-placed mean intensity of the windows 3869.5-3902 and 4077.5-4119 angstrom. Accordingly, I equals 0.18 mag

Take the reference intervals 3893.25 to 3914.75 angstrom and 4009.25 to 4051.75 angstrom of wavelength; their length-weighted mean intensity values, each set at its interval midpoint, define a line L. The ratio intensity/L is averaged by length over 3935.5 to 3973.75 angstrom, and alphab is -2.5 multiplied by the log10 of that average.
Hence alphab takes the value 0.11 mag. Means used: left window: 3.84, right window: 3.83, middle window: 3.47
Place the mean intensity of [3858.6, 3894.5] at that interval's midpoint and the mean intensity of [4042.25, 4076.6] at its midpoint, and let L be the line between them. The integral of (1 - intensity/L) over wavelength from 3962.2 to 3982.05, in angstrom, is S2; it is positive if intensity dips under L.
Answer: 2.5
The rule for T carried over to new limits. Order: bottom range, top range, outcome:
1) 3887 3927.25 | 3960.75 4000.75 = 1.02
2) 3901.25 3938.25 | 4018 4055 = 1.15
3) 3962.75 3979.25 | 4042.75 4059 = 1.15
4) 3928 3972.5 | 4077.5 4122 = 1.26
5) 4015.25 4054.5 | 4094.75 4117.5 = 1.06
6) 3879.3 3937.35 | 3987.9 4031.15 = 1.14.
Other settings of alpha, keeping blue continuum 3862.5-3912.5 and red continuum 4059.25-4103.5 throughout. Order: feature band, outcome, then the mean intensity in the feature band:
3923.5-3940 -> 3.8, 3.07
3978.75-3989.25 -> 0.4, 3.84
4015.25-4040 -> 1.0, 3.83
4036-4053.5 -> 0.8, 3.8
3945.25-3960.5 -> 1.4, 3.64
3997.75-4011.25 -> -0.1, 4.02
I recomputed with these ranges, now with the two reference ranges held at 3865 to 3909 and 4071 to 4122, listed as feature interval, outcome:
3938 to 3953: 0.111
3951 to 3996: 0.095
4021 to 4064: 0.050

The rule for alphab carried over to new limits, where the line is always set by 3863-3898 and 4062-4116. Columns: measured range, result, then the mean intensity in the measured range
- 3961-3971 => 0.19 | 3.38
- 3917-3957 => 0.18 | 3.42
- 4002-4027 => 0.02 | 3.93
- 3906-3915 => 0.03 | 3.92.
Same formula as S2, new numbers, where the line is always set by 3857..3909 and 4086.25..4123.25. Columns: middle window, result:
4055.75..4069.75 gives 0.1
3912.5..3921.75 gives 0.8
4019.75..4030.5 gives 0.5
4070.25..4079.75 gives 0.0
